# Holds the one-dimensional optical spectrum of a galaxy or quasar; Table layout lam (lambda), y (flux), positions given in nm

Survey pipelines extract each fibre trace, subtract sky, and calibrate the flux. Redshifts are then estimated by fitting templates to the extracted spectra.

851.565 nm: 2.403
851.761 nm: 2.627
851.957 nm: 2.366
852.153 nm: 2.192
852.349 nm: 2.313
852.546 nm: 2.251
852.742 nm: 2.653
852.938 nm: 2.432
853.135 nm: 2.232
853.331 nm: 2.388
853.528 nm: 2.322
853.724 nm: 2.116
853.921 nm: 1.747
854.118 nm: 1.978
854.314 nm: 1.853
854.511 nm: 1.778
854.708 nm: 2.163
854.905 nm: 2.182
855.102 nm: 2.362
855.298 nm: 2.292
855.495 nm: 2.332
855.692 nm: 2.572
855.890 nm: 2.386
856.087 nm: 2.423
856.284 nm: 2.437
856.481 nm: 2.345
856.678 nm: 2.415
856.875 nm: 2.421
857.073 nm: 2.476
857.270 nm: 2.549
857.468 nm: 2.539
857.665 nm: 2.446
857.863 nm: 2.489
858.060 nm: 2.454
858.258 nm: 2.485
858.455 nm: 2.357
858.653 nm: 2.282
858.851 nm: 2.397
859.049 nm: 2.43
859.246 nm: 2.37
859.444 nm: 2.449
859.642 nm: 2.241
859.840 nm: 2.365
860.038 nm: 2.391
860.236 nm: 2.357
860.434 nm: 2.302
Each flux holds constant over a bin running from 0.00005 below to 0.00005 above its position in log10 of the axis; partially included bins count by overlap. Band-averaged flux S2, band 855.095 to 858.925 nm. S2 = 2.42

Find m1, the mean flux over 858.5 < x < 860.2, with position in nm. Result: 2.36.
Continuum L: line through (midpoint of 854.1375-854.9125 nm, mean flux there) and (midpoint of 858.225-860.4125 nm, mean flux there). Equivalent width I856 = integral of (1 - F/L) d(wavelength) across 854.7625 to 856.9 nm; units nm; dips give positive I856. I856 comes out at -0.302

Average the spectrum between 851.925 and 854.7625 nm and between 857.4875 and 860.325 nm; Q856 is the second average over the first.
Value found 1.10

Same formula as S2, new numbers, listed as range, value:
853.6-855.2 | 2.03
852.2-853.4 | 2.37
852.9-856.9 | 2.24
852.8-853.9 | 2.27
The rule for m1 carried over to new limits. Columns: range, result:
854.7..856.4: 2.36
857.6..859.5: 2.41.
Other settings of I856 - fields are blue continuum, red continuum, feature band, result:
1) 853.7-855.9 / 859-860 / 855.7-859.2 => -0.26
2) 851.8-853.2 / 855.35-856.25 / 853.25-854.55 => 0.19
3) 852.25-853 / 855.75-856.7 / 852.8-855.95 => 0.27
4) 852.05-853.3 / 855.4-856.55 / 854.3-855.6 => 0.13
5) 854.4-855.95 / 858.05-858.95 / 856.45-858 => -0.09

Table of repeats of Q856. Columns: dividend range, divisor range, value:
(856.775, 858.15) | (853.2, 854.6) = 1.22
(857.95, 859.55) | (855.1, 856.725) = 1.00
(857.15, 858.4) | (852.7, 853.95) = 1.09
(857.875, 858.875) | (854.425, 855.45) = 1.11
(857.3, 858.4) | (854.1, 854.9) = 1.26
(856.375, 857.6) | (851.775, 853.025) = 1.03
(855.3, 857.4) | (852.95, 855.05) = 1.16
